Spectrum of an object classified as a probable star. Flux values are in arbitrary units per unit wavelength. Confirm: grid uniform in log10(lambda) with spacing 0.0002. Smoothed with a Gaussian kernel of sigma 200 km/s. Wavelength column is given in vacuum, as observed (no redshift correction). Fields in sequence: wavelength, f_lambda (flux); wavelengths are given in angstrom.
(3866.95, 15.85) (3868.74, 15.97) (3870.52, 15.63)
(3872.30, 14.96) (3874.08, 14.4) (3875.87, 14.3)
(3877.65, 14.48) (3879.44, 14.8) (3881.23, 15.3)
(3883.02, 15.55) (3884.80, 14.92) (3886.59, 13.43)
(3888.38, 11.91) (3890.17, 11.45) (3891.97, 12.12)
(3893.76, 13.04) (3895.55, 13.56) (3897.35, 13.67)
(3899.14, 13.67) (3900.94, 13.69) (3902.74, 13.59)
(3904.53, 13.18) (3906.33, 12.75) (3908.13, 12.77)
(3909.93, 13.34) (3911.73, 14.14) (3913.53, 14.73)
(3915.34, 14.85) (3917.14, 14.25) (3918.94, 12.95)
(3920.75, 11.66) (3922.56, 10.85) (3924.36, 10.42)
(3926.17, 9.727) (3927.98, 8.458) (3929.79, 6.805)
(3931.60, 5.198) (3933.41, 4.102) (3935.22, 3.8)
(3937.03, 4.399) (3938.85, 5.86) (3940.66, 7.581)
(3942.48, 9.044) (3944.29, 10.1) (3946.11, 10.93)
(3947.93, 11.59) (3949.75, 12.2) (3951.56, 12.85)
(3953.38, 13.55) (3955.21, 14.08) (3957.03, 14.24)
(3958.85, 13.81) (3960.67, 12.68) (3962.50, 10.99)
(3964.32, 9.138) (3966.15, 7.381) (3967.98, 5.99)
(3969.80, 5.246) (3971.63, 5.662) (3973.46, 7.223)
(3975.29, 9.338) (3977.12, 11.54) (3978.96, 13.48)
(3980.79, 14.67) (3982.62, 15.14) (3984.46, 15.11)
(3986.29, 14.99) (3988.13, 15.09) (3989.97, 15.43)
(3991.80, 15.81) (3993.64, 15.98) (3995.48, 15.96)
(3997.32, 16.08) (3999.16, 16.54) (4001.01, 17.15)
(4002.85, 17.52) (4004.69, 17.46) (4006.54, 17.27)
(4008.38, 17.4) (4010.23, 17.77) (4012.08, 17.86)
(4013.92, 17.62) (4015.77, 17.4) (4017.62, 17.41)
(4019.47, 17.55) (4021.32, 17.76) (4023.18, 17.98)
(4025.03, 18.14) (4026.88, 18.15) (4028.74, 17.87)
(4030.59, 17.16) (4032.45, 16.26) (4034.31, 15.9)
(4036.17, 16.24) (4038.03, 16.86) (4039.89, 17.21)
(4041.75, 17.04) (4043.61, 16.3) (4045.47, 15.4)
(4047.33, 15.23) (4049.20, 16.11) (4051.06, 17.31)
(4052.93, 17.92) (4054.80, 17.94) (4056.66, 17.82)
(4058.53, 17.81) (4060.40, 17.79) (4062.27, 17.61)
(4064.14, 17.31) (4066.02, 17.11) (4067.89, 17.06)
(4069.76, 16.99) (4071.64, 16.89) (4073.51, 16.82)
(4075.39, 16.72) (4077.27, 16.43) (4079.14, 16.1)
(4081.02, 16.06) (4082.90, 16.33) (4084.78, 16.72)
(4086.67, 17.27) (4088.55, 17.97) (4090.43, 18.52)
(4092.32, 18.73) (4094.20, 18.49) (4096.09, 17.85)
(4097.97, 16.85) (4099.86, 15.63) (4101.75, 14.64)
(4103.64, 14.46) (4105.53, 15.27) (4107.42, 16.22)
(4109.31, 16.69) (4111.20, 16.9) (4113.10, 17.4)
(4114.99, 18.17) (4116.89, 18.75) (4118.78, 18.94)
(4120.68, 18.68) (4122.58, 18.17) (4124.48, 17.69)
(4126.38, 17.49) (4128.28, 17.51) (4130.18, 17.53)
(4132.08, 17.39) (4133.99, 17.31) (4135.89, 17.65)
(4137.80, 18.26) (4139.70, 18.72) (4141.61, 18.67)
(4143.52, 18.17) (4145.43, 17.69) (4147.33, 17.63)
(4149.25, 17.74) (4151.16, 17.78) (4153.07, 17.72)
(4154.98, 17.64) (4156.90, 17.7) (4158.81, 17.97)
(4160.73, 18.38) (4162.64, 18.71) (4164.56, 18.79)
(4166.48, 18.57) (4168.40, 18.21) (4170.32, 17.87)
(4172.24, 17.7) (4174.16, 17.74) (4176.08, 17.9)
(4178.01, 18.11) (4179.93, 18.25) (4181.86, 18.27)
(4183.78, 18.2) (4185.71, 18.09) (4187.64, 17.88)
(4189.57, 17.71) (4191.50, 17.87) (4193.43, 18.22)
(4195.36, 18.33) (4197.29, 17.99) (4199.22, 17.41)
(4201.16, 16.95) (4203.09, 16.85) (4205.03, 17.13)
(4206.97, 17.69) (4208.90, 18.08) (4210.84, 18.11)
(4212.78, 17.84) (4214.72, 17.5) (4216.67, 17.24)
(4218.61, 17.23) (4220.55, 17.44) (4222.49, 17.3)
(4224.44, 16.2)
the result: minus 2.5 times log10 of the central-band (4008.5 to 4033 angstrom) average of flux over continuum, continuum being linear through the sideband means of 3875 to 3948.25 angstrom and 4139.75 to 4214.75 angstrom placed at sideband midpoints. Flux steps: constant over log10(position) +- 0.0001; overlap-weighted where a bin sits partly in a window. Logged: -0.238 mag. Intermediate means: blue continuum 11.5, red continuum 17.9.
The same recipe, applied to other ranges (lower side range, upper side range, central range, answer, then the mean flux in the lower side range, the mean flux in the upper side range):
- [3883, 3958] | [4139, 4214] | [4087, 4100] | -0.13 mag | 11.4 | 18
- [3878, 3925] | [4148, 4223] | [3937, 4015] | 0.13 mag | 13.4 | 17.9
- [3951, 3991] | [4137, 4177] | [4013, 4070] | -0.21 mag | 11.7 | 18.1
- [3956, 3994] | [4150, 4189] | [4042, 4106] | -0.13 mag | 11.8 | 18.1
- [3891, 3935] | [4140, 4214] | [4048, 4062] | -0.16 mag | 11.7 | 17.9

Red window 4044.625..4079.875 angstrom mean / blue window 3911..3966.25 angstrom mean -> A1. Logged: 1.63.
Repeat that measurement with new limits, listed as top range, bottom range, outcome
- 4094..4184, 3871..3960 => 1.48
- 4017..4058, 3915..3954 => 1.80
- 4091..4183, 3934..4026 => 1.34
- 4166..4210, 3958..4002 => 1.43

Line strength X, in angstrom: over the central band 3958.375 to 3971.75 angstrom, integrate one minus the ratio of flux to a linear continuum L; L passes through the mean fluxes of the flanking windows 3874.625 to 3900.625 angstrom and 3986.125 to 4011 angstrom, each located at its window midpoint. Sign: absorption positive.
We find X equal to 5.77 angstrom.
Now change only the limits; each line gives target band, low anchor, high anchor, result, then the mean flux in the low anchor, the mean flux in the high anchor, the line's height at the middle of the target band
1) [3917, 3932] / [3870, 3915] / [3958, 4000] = 3.7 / 13.8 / 12.3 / 13.3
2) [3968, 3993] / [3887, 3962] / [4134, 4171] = 1.9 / 11.3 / 18.1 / 13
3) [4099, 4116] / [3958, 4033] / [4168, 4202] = 0.4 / 14.6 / 17.9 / 16.6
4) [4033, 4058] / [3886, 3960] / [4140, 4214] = -3.8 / 11.3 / 17.9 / 14.5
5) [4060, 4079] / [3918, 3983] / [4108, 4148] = -2.3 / 9.76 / 17.9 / 15.2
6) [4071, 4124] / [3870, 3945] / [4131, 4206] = -2.7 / 11.8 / 17.9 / 16.3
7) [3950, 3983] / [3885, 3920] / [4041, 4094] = 8.7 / 13.3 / 17.1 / 14.8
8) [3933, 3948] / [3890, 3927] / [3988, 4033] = 7.3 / 12.9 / 17.1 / 14.2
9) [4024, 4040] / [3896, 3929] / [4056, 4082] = -1.1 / 12.7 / 17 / 16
